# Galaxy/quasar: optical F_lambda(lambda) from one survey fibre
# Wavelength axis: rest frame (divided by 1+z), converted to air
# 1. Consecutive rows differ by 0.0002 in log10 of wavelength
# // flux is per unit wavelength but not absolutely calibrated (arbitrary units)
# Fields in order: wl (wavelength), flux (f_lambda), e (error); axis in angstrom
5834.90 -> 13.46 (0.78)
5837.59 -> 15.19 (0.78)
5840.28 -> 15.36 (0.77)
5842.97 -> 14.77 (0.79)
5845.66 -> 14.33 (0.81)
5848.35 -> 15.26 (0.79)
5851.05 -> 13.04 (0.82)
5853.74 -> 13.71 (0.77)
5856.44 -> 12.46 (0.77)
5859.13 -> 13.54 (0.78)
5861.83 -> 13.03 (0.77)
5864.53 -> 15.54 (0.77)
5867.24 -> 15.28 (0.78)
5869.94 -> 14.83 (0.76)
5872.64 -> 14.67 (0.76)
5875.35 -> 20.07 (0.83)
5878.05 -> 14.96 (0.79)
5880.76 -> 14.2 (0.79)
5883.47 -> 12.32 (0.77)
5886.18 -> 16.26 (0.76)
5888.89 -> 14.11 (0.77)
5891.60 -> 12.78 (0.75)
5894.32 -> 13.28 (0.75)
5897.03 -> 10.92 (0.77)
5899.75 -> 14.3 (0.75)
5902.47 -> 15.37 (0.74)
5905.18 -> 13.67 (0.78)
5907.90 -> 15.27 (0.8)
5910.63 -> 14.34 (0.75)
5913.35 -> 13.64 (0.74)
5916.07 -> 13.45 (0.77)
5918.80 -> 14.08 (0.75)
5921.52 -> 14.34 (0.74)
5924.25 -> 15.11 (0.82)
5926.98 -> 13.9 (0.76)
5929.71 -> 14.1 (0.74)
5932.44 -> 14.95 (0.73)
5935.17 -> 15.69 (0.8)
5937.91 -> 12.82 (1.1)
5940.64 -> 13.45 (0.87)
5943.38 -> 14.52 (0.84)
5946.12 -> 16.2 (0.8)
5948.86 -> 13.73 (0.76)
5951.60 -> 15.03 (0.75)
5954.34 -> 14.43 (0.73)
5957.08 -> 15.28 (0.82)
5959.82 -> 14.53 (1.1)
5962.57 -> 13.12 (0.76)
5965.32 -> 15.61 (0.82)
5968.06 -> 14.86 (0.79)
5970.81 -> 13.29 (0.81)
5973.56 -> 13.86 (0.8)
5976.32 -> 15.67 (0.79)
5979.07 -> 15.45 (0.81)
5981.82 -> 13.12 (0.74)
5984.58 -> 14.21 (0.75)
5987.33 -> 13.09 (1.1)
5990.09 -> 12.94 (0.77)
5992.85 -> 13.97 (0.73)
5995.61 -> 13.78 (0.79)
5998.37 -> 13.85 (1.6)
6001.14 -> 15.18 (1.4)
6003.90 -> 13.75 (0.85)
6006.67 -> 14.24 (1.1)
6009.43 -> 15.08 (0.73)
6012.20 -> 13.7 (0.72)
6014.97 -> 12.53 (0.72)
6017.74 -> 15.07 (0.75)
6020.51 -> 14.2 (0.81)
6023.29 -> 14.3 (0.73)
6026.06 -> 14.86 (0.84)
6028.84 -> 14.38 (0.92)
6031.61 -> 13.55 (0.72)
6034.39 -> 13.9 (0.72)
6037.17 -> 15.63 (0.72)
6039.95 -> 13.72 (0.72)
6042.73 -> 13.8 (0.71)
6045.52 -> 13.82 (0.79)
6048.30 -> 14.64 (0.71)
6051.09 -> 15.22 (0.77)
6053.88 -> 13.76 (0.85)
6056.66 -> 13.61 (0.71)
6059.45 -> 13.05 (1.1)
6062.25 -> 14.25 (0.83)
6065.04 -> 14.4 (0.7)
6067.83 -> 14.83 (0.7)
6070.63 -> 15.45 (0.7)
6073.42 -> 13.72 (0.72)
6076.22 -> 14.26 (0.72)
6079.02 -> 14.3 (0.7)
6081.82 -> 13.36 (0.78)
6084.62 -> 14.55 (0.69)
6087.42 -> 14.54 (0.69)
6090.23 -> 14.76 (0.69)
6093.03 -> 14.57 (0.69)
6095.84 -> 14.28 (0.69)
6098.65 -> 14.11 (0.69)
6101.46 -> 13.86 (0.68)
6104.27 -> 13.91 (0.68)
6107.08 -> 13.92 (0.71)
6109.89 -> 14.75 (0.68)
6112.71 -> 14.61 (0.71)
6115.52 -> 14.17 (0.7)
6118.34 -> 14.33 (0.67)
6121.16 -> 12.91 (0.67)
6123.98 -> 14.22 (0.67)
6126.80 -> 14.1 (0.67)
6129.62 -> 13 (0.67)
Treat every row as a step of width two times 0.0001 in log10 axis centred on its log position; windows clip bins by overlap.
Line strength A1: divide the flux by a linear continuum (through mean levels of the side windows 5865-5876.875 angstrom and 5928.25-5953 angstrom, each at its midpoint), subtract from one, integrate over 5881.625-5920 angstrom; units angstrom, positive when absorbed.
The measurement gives 3.9 angstrom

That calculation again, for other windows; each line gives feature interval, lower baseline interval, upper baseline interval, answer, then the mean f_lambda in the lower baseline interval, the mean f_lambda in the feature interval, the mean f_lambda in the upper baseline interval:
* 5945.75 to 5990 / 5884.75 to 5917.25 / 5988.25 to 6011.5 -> -1.12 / 13.9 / 14.4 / 14.1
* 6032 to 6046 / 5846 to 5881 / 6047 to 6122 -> 0.17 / 14.7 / 14.1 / 14.2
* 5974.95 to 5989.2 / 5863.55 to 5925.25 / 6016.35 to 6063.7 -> 0.05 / 14.5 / 14.3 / 14.2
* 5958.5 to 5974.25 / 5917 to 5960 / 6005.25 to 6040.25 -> 0.21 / 14.5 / 14.2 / 14.3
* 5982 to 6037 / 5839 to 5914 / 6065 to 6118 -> 1.10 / 14.3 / 14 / 14.3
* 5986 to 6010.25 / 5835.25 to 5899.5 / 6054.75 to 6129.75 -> 0.45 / 14.3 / 14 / 14.2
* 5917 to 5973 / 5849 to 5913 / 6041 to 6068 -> -0.93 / 14.3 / 14.4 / 14.1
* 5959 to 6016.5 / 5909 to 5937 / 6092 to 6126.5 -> 0.73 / 14.3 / 14.1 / 14.1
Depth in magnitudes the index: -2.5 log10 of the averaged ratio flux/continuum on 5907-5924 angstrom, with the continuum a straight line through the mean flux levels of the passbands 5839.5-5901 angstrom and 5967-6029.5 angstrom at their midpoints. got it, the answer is 0.00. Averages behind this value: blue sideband 14.3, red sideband 14.1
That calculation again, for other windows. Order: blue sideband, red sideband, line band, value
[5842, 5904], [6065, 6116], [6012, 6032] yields 0.015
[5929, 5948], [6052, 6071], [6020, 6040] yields -0.009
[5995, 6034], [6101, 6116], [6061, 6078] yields -0.021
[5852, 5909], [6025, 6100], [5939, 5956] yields -0.019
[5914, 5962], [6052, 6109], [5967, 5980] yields -0.017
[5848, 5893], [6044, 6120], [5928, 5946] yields 0.001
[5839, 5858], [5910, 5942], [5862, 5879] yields -0.115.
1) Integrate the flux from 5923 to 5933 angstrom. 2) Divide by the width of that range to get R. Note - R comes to 14.5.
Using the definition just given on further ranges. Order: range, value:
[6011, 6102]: 14.2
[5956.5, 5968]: 14.6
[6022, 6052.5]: 14.3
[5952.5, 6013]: 14.2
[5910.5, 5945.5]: 14.2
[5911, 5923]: 13.9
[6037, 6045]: 14.1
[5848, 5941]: 14.2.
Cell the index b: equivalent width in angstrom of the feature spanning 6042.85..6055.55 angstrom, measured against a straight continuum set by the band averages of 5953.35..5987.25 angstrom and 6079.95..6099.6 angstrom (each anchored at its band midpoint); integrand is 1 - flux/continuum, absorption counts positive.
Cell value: 0.05 angstrom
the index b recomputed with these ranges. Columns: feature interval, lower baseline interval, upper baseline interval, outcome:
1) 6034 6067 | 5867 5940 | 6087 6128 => 0.2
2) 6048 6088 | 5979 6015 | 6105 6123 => -0.6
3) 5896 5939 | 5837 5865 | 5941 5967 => 1.0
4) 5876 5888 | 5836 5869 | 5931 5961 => -0.3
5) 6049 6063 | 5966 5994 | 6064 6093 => 0.3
